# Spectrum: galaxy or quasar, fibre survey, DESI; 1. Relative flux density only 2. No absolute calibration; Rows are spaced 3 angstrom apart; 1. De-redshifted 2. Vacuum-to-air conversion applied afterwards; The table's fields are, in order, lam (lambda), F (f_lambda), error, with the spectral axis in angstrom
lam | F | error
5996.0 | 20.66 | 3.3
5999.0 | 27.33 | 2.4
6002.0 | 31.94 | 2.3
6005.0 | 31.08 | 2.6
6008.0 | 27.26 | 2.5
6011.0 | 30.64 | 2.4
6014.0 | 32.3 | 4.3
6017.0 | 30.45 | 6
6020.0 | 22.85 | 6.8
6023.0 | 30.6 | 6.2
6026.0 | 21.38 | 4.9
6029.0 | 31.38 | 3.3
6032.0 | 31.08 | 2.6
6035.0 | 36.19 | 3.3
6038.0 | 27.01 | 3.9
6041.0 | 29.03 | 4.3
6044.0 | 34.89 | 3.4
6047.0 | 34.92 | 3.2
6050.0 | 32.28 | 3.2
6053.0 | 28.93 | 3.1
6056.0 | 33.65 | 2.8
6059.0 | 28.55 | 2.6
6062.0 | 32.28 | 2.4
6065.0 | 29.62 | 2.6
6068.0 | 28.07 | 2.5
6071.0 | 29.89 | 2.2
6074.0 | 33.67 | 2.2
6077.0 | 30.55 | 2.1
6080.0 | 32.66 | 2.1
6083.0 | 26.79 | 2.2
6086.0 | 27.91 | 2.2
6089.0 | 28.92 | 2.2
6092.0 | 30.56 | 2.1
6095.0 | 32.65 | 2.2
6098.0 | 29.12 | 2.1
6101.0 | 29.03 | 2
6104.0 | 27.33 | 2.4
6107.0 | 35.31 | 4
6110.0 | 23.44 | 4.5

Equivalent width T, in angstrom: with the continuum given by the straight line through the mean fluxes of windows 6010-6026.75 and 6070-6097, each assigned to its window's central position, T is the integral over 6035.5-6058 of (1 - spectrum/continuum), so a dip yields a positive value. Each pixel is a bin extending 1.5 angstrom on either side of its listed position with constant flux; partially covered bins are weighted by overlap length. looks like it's -1.9 angstrom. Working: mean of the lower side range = 28.3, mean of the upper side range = 30.4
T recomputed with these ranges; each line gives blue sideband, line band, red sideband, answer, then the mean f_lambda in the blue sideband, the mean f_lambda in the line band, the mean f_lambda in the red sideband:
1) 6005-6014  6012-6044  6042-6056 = 1.7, 29.9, 29.5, 32.7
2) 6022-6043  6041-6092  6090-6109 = -1.3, 29.6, 30.8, 30.4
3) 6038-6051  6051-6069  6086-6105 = 0.6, 32.1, 30.3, 29.5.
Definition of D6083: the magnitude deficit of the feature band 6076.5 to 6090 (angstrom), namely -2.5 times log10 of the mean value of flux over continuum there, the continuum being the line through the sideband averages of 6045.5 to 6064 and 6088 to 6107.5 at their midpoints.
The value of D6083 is 0.052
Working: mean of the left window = 31.7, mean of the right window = 30.2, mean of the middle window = 29.3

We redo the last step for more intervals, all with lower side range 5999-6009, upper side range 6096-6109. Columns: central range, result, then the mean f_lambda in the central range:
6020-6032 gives 0.09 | 27.6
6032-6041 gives -0.04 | 31.1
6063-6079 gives -0.02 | 30.5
